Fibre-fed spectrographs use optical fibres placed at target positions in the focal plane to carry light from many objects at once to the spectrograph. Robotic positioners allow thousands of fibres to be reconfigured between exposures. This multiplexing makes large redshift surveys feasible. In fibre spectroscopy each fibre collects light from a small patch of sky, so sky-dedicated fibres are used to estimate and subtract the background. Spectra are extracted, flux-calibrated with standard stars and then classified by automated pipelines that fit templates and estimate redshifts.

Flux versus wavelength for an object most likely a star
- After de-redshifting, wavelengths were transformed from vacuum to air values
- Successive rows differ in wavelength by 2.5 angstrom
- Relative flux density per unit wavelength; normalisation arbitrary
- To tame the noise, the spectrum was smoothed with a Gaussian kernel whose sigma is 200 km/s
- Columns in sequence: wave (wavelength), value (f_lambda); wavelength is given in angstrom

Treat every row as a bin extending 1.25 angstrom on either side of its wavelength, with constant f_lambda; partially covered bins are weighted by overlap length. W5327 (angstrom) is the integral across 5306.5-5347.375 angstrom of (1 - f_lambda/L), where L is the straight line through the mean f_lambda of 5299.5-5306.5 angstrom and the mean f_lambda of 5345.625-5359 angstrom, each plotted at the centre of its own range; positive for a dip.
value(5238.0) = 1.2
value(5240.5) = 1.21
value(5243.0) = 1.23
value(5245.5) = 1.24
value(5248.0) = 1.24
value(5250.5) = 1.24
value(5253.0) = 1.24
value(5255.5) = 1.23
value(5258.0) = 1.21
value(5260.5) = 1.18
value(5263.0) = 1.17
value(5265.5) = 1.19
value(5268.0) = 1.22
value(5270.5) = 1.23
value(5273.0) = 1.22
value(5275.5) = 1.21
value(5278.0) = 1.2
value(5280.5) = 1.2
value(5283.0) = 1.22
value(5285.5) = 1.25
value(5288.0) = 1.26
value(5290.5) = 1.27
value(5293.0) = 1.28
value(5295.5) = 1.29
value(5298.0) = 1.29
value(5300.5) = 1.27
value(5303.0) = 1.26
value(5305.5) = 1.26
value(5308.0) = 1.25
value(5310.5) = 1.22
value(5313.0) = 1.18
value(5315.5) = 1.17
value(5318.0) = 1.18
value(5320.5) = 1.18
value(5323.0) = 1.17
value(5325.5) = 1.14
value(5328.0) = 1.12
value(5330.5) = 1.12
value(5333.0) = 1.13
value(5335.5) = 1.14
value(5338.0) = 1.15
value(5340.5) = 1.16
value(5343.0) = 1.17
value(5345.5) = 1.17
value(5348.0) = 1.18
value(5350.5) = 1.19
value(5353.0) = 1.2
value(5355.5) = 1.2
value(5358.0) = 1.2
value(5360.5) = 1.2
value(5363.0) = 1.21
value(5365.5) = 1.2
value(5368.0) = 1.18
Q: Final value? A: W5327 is 2.1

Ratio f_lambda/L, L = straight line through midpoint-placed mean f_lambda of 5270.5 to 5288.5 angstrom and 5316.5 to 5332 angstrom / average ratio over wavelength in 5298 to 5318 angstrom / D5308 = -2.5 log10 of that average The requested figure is -0.05 mag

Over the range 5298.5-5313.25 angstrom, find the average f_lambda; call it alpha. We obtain 1.25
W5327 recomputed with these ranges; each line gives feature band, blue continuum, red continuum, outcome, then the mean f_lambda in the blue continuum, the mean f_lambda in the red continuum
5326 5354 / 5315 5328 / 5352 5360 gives 0.6 angstrom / 1.16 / 1.2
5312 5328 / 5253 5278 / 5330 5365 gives 0.3 angstrom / 1.21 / 1.17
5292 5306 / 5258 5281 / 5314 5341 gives -1.2 angstrom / 1.2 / 1.15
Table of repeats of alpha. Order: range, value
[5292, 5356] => 1.19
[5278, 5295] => 1.25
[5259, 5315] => 1.23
